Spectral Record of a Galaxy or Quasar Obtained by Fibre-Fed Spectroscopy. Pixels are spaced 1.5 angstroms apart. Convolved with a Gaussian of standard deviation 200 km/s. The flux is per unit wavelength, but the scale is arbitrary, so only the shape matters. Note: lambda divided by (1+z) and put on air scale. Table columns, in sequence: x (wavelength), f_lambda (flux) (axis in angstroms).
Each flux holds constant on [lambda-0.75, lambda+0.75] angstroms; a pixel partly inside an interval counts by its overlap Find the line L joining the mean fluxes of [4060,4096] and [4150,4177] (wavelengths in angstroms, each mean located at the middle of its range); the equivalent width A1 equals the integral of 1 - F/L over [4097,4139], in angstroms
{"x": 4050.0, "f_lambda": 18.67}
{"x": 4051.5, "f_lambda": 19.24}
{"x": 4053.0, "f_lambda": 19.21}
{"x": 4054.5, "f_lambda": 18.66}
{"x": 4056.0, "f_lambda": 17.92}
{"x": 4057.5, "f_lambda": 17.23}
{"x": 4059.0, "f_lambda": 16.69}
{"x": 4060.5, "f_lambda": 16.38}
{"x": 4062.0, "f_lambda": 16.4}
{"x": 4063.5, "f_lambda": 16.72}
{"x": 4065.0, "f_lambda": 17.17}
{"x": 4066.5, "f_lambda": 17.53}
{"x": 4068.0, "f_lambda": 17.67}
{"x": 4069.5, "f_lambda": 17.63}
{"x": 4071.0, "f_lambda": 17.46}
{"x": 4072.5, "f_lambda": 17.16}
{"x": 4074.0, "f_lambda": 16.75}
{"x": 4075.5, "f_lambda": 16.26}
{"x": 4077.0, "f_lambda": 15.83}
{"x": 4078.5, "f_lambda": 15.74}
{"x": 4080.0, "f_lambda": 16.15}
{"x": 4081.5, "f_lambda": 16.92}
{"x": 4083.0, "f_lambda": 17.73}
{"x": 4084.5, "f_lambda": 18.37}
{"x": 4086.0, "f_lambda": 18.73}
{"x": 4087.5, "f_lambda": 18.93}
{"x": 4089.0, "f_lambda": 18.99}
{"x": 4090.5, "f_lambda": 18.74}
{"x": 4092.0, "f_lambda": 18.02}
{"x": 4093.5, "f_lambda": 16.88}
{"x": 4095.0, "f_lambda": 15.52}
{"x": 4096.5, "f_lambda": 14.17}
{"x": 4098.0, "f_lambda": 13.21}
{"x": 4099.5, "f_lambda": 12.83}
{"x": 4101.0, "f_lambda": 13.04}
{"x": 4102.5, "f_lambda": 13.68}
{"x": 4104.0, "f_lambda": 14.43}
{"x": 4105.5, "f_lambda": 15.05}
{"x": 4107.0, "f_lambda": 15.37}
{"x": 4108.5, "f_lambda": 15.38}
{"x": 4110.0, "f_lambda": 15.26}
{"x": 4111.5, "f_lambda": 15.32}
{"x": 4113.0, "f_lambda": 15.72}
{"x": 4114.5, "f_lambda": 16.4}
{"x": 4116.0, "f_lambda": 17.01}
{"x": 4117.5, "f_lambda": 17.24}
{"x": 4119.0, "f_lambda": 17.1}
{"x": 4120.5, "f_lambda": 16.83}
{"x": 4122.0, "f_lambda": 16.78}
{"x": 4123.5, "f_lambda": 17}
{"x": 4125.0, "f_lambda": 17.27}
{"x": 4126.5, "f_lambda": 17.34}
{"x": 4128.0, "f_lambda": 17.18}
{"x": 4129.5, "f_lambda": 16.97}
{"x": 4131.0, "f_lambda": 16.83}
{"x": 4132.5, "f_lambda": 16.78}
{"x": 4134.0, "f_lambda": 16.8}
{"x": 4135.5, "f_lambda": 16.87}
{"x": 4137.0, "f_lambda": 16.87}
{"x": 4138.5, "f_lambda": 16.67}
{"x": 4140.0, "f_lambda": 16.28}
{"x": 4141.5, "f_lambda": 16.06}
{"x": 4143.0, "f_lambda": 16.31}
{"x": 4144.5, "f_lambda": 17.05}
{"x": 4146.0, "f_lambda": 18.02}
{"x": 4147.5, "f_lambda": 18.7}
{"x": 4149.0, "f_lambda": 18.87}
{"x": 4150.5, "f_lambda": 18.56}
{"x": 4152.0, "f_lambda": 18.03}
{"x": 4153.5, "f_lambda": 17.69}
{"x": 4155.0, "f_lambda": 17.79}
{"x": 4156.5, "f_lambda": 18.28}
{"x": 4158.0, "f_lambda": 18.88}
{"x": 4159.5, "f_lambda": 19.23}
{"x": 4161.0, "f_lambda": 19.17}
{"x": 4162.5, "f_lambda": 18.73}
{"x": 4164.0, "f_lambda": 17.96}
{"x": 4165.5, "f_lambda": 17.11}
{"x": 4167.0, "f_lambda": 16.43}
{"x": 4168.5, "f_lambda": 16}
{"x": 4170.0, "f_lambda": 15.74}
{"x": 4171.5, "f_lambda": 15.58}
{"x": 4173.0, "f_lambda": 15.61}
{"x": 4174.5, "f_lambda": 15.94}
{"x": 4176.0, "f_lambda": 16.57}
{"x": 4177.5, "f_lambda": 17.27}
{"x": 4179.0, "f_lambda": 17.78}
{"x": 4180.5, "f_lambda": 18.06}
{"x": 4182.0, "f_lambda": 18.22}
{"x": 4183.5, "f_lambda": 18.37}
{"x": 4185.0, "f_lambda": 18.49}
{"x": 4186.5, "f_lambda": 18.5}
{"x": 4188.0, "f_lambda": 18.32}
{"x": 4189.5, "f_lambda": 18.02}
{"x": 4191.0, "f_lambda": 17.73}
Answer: 3.3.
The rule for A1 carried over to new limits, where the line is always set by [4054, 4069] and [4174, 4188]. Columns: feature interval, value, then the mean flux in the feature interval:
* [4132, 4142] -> 0.53 angstroms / 16.6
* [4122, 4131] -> 0.21 angstroms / 17.1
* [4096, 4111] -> 2.71 angstroms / 14.3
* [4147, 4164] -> -0.84 angstroms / 18.5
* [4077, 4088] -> -0.03 angstroms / 17.4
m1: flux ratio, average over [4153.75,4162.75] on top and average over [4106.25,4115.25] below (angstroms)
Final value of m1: 1.2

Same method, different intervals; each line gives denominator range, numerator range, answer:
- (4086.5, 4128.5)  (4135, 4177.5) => 1.08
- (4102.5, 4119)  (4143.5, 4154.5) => 1.15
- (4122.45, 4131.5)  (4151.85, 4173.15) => 1.02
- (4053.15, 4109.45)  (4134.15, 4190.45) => 1.06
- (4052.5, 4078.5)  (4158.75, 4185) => 1.01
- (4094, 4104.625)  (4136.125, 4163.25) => 1.28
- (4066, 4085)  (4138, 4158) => 1.04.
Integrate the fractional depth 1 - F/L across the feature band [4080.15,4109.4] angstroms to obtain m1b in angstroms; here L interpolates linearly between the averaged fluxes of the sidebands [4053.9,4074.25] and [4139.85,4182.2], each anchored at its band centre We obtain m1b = 2.0 angstroms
